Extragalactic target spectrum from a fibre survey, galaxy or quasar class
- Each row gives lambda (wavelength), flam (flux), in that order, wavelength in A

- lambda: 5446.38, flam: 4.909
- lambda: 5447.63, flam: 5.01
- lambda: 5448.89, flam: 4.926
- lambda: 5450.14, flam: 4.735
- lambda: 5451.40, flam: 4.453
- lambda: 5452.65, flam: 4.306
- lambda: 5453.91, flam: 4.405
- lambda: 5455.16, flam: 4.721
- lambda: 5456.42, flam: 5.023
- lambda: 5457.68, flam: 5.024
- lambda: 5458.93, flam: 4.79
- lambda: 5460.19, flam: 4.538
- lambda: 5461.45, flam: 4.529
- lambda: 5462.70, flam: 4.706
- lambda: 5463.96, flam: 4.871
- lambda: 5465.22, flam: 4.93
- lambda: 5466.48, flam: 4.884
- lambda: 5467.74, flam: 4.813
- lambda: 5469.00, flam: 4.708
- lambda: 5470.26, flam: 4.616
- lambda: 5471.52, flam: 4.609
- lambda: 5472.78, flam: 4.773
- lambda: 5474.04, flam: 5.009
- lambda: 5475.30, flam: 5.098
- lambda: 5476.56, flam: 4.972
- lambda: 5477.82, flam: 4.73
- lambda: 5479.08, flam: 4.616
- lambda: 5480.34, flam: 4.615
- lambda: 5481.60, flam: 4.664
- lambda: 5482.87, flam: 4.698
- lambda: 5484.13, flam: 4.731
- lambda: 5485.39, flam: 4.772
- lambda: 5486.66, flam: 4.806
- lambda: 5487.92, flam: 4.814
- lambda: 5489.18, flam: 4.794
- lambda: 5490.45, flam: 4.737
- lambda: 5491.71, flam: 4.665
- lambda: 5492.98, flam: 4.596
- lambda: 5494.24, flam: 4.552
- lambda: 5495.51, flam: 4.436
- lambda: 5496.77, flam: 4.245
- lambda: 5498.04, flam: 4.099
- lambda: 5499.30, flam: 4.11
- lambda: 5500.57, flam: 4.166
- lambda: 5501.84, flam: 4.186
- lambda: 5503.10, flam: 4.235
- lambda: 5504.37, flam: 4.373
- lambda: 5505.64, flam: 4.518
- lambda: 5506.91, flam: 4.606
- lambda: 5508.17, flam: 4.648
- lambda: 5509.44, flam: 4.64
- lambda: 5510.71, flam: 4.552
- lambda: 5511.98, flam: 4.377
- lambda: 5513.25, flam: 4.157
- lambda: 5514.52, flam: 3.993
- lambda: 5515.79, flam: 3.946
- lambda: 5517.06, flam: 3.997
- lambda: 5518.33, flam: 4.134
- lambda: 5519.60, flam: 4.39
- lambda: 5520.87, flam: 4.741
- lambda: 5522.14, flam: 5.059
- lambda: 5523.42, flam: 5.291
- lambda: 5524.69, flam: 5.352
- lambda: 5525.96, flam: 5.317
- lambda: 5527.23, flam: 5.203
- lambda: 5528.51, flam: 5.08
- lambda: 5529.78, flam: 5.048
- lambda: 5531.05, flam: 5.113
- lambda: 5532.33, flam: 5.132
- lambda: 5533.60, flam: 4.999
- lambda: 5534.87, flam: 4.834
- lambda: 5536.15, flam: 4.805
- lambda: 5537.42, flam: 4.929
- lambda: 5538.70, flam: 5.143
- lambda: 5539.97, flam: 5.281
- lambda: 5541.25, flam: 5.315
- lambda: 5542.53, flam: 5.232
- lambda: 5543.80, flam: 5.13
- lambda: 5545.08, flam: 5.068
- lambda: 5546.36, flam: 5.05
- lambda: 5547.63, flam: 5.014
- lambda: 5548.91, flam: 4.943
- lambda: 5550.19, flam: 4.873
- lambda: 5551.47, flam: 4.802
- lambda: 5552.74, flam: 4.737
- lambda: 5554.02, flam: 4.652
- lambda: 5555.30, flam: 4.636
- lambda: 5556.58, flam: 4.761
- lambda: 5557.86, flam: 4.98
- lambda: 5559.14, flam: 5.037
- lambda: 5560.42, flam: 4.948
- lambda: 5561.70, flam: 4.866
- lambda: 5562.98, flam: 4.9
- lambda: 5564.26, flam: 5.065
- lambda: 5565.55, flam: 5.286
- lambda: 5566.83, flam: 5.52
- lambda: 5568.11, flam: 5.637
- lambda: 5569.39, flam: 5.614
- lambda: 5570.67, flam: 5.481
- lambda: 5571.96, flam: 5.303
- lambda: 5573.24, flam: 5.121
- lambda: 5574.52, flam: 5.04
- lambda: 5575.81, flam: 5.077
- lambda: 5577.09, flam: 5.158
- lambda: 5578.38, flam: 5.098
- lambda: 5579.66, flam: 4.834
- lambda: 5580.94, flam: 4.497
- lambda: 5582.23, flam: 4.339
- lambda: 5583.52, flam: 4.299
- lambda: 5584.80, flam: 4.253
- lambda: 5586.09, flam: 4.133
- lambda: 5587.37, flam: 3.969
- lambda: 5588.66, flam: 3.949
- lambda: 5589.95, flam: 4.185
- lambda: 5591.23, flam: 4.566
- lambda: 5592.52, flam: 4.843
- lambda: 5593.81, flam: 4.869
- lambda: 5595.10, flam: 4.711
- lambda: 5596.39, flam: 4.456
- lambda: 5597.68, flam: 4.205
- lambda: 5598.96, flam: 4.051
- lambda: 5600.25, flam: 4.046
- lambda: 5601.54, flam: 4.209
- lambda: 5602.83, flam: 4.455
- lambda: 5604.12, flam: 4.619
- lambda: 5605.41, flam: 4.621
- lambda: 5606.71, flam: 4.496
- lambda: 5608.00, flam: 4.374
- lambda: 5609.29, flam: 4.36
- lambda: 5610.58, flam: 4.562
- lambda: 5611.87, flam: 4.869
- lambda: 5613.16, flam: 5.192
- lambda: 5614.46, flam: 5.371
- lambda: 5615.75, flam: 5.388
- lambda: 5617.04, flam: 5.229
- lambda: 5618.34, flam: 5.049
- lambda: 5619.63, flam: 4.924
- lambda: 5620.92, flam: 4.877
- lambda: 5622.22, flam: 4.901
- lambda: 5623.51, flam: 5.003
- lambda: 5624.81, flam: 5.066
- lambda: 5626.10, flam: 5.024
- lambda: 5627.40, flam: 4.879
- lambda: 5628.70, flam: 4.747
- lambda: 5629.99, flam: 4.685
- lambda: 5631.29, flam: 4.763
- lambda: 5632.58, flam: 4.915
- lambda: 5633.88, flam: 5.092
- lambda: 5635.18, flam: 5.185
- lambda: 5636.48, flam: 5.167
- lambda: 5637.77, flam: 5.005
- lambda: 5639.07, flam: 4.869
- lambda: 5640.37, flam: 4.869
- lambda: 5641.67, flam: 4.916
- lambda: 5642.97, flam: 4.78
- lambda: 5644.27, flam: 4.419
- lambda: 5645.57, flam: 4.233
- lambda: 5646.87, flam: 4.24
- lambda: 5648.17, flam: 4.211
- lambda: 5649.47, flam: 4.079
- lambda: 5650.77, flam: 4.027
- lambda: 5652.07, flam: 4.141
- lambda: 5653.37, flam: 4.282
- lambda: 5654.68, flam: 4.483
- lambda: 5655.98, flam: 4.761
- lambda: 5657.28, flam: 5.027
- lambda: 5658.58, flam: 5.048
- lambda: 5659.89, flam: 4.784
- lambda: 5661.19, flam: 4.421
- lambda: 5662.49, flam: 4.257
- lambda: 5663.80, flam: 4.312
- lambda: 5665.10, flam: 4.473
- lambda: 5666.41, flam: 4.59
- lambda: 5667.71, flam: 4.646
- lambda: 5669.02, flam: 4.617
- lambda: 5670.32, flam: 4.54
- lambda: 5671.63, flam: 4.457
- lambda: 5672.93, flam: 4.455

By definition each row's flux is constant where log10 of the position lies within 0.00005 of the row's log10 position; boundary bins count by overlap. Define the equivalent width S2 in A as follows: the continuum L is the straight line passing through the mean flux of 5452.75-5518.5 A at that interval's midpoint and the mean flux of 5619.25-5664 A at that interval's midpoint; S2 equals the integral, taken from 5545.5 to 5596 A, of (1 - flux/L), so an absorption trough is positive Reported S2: -2.2 A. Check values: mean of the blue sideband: 4.58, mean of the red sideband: 4.7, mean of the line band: 4.85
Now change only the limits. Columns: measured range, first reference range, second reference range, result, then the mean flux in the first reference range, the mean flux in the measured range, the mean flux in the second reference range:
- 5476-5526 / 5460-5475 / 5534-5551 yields 3.5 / 4.76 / 4.55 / 5.04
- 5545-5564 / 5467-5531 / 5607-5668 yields -0.9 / 4.63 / 4.88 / 4.73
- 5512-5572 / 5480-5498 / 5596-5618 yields -4.1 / 4.63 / 4.94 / 4.63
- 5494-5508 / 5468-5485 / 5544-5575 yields 1.5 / 4.76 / 4.33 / 5.06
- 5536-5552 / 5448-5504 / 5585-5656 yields -1.4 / 4.65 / 5.05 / 4.64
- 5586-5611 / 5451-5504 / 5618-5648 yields 2.1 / 4.64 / 4.39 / 4.84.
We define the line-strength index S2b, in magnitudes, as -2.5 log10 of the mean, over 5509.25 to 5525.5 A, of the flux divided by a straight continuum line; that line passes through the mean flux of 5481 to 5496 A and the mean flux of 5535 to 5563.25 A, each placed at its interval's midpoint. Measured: 0.07 mag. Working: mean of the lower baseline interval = 4.69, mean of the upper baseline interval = 4.96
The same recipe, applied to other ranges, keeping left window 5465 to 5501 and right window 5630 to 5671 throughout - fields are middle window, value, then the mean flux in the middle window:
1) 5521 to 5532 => -0.11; 5.16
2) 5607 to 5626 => -0.07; 4.94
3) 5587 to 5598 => 0.05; 4.43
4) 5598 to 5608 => 0.07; 4.35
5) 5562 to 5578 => -0.13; 5.25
